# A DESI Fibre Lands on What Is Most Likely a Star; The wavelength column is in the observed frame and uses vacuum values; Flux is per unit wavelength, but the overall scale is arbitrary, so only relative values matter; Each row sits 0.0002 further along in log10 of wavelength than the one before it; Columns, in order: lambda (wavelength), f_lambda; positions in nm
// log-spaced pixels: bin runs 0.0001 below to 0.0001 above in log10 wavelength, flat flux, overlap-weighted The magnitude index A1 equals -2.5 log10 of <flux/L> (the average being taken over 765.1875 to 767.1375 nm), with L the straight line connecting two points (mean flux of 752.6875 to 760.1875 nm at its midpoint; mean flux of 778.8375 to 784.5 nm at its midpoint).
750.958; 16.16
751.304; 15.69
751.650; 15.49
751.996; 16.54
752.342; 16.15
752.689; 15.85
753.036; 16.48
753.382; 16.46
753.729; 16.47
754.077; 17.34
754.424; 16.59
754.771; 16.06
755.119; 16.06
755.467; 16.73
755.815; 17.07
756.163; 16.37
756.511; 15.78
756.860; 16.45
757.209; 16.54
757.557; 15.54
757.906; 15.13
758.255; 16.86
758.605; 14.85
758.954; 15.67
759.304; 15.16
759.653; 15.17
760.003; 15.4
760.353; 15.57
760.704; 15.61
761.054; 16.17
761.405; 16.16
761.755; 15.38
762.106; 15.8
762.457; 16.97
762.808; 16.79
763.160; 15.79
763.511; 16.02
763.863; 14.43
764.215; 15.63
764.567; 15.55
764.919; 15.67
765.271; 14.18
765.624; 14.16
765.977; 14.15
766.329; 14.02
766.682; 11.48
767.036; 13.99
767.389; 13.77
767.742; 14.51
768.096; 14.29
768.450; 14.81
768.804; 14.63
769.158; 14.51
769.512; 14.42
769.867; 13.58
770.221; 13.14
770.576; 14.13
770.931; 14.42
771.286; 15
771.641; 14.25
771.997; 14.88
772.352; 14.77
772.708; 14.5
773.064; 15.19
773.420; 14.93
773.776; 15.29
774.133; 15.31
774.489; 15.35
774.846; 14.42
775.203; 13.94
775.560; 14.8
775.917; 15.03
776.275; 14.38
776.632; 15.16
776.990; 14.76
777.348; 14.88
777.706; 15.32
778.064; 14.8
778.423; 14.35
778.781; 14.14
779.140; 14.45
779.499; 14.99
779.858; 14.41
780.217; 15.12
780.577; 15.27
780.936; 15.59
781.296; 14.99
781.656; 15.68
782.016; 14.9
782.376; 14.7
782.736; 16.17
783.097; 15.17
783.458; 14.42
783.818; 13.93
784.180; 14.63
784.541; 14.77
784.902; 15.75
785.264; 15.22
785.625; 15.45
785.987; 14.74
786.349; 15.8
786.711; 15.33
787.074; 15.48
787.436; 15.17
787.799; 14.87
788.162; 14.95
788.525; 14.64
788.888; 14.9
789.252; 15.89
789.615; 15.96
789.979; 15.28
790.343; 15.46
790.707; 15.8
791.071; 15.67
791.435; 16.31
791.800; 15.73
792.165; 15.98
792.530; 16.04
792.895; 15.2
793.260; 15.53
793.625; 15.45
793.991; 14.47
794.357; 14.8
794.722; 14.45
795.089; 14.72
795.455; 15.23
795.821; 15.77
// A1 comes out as 0.15 mag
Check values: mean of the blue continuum 16.1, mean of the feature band 13.6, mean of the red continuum 14.9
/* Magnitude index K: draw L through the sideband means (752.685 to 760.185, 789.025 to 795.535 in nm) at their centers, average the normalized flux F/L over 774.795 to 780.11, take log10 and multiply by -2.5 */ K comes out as 0.07 mag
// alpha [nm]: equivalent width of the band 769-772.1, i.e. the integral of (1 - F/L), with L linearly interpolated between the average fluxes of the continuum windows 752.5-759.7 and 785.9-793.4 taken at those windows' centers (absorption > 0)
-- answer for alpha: 0.31 nm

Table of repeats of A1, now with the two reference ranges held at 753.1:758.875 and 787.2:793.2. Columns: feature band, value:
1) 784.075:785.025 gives 0.04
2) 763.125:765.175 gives 0.04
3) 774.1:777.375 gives 0.07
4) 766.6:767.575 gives 0.21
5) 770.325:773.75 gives 0.09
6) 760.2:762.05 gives 0.02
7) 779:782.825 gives 0.04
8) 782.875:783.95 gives 0.08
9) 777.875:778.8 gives 0.09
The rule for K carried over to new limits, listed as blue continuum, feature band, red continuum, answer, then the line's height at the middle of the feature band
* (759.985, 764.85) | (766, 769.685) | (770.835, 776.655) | 0.09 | 15.3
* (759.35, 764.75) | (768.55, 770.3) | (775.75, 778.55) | 0.09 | 15.3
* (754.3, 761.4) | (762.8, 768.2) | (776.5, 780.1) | 0.07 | 15.5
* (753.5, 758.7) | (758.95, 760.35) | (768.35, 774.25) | 0.04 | 15.9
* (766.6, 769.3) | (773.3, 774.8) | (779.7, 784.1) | -0.05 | 14.5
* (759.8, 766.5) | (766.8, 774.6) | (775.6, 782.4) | 0.05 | 15.2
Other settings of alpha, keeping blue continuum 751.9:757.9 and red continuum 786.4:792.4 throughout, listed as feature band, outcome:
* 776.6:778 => 0.07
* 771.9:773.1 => 0.08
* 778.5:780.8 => 0.14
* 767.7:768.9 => 0.11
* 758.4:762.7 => 0.14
